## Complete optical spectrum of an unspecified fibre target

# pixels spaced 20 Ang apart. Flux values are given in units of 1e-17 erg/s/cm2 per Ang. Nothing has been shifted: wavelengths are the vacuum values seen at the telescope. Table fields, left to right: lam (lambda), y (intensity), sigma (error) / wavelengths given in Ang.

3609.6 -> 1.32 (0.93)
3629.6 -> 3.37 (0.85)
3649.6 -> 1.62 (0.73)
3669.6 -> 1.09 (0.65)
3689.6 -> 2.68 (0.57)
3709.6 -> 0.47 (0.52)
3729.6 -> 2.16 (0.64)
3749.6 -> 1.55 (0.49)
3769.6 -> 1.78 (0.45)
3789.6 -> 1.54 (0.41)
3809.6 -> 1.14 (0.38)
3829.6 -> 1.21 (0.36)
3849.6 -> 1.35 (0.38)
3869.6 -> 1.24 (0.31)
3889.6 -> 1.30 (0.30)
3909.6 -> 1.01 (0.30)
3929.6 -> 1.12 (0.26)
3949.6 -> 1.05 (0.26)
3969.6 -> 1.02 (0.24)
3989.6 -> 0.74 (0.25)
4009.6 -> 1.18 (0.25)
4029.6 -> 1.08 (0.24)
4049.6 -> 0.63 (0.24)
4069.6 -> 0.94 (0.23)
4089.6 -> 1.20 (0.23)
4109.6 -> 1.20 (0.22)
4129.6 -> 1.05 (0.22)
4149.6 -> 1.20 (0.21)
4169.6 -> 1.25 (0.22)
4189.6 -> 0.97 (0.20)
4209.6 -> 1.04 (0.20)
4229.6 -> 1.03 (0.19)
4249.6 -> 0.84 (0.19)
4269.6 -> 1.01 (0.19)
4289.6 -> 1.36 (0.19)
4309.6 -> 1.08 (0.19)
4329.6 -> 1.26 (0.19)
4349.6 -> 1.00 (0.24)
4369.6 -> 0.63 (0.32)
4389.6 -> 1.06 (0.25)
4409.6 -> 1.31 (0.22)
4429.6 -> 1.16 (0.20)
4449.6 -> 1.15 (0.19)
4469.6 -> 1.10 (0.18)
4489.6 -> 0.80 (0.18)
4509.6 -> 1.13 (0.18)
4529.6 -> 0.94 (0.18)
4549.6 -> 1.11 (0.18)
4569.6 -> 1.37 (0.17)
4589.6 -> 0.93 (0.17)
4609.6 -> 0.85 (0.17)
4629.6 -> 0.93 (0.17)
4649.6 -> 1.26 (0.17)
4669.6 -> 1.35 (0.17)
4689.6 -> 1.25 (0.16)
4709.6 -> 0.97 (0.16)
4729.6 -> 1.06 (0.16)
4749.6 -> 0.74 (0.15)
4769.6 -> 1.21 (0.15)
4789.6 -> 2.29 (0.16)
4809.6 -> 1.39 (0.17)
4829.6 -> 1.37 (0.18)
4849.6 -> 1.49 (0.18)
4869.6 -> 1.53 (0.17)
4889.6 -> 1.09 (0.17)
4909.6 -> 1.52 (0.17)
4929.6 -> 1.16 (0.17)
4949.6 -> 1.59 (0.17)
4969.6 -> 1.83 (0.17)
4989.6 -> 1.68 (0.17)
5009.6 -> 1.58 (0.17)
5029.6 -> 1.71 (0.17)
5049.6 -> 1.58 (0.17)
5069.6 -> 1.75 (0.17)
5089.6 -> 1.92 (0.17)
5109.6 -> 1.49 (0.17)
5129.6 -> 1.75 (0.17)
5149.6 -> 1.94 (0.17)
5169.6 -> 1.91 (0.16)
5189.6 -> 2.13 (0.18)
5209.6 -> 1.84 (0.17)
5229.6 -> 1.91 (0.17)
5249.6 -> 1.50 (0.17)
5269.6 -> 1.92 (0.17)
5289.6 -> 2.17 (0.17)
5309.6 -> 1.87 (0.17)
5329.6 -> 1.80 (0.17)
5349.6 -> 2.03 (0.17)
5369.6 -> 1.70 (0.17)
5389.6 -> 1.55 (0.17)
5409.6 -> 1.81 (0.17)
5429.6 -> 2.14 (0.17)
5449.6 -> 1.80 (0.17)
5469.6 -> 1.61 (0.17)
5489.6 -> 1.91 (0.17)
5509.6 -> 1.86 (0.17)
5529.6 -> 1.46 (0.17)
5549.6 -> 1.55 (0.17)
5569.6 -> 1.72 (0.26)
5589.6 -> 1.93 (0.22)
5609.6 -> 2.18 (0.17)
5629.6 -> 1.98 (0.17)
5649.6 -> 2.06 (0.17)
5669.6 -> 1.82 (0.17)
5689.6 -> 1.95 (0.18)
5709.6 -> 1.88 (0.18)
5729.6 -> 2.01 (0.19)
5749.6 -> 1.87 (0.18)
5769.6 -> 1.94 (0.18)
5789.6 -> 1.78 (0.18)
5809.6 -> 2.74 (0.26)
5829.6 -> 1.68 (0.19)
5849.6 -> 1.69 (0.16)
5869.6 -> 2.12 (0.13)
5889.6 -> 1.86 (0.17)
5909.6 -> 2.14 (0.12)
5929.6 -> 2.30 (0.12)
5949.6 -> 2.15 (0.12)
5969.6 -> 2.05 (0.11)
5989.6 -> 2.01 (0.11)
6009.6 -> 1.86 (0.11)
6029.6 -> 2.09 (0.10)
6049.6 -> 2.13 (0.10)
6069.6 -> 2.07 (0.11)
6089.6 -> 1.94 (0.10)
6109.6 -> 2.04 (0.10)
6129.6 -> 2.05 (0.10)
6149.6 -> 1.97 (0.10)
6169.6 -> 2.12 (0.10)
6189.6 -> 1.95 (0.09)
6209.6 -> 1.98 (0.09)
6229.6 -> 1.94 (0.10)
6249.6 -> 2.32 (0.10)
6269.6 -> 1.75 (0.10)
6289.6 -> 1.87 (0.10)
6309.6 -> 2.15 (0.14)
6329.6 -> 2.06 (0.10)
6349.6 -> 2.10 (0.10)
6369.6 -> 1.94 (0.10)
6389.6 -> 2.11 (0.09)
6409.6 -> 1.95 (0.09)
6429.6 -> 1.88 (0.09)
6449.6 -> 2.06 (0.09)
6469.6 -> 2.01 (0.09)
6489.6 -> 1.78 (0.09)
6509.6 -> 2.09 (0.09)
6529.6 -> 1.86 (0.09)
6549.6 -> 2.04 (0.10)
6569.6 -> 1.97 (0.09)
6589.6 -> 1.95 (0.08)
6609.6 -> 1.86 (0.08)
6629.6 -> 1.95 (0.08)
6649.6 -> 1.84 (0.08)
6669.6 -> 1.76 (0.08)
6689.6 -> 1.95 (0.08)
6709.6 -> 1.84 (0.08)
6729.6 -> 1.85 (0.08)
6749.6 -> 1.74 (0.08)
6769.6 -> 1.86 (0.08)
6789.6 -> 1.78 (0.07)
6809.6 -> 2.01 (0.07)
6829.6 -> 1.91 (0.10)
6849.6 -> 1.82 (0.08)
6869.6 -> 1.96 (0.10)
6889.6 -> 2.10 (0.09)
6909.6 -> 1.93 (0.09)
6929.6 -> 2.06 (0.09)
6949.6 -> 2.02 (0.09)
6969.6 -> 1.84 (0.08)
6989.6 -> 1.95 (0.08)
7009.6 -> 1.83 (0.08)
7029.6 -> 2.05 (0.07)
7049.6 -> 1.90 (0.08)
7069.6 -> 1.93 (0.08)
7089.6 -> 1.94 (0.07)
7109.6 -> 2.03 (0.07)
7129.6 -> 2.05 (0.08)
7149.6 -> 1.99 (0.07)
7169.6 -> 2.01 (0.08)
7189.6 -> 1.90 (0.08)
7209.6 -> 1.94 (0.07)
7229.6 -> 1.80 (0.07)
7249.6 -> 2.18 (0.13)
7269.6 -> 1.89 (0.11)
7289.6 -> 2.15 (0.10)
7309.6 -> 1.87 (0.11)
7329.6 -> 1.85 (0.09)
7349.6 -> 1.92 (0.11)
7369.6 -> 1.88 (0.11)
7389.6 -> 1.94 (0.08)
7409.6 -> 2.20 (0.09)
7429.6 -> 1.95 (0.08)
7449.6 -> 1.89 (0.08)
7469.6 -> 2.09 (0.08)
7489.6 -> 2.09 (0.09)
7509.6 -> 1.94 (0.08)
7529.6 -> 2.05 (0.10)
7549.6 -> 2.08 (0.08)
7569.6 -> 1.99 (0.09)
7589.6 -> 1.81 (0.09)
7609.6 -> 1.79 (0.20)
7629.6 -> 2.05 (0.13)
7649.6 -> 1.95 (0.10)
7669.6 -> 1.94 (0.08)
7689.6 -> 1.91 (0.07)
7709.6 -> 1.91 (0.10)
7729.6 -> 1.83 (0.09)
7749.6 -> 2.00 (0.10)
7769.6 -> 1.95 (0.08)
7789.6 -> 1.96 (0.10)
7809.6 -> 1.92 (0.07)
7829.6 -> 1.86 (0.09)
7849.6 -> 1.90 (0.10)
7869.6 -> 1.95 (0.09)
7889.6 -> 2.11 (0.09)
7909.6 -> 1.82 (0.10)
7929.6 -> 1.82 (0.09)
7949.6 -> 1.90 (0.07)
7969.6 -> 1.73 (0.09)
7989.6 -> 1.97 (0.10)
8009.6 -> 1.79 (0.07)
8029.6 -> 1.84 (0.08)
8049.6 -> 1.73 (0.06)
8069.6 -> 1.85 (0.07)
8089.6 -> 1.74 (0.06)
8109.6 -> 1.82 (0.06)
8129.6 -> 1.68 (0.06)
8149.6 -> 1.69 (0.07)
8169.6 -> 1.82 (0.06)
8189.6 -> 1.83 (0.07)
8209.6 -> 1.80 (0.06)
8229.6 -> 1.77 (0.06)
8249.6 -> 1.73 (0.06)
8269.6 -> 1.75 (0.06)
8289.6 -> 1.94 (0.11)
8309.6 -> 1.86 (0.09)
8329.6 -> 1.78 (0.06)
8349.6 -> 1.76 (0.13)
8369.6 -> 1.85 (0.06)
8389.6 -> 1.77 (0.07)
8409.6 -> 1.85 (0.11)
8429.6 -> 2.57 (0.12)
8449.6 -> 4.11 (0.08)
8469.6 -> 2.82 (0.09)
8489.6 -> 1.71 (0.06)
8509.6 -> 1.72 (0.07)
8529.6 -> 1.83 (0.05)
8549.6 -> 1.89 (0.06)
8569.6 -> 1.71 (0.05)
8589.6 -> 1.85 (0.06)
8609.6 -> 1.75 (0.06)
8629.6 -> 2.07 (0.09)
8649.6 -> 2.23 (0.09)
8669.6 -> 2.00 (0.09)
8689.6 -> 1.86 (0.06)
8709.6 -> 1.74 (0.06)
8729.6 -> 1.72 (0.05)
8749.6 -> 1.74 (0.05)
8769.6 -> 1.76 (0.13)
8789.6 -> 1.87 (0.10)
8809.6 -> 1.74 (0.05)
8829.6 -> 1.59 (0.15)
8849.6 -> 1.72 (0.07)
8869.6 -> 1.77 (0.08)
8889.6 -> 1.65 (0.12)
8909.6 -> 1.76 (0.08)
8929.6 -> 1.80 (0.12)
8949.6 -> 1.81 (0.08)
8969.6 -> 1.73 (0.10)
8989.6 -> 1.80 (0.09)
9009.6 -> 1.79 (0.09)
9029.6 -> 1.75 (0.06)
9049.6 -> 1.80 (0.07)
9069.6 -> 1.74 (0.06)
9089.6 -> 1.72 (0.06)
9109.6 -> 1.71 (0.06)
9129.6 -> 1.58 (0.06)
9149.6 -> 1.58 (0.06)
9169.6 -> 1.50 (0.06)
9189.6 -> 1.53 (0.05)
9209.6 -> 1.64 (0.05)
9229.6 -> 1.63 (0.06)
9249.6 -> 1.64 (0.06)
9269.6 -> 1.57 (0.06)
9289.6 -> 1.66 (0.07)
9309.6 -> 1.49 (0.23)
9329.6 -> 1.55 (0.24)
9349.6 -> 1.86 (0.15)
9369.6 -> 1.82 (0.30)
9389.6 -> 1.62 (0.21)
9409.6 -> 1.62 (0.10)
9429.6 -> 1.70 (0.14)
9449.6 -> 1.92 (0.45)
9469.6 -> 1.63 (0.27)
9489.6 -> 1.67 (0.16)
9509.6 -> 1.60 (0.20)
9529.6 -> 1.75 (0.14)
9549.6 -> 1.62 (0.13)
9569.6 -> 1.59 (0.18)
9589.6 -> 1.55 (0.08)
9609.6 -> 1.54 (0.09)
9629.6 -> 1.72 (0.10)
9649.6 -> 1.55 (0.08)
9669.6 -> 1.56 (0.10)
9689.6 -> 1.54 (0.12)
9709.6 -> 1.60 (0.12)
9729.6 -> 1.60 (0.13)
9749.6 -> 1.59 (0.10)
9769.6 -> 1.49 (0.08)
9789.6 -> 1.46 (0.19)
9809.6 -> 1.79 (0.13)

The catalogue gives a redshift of 0.286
